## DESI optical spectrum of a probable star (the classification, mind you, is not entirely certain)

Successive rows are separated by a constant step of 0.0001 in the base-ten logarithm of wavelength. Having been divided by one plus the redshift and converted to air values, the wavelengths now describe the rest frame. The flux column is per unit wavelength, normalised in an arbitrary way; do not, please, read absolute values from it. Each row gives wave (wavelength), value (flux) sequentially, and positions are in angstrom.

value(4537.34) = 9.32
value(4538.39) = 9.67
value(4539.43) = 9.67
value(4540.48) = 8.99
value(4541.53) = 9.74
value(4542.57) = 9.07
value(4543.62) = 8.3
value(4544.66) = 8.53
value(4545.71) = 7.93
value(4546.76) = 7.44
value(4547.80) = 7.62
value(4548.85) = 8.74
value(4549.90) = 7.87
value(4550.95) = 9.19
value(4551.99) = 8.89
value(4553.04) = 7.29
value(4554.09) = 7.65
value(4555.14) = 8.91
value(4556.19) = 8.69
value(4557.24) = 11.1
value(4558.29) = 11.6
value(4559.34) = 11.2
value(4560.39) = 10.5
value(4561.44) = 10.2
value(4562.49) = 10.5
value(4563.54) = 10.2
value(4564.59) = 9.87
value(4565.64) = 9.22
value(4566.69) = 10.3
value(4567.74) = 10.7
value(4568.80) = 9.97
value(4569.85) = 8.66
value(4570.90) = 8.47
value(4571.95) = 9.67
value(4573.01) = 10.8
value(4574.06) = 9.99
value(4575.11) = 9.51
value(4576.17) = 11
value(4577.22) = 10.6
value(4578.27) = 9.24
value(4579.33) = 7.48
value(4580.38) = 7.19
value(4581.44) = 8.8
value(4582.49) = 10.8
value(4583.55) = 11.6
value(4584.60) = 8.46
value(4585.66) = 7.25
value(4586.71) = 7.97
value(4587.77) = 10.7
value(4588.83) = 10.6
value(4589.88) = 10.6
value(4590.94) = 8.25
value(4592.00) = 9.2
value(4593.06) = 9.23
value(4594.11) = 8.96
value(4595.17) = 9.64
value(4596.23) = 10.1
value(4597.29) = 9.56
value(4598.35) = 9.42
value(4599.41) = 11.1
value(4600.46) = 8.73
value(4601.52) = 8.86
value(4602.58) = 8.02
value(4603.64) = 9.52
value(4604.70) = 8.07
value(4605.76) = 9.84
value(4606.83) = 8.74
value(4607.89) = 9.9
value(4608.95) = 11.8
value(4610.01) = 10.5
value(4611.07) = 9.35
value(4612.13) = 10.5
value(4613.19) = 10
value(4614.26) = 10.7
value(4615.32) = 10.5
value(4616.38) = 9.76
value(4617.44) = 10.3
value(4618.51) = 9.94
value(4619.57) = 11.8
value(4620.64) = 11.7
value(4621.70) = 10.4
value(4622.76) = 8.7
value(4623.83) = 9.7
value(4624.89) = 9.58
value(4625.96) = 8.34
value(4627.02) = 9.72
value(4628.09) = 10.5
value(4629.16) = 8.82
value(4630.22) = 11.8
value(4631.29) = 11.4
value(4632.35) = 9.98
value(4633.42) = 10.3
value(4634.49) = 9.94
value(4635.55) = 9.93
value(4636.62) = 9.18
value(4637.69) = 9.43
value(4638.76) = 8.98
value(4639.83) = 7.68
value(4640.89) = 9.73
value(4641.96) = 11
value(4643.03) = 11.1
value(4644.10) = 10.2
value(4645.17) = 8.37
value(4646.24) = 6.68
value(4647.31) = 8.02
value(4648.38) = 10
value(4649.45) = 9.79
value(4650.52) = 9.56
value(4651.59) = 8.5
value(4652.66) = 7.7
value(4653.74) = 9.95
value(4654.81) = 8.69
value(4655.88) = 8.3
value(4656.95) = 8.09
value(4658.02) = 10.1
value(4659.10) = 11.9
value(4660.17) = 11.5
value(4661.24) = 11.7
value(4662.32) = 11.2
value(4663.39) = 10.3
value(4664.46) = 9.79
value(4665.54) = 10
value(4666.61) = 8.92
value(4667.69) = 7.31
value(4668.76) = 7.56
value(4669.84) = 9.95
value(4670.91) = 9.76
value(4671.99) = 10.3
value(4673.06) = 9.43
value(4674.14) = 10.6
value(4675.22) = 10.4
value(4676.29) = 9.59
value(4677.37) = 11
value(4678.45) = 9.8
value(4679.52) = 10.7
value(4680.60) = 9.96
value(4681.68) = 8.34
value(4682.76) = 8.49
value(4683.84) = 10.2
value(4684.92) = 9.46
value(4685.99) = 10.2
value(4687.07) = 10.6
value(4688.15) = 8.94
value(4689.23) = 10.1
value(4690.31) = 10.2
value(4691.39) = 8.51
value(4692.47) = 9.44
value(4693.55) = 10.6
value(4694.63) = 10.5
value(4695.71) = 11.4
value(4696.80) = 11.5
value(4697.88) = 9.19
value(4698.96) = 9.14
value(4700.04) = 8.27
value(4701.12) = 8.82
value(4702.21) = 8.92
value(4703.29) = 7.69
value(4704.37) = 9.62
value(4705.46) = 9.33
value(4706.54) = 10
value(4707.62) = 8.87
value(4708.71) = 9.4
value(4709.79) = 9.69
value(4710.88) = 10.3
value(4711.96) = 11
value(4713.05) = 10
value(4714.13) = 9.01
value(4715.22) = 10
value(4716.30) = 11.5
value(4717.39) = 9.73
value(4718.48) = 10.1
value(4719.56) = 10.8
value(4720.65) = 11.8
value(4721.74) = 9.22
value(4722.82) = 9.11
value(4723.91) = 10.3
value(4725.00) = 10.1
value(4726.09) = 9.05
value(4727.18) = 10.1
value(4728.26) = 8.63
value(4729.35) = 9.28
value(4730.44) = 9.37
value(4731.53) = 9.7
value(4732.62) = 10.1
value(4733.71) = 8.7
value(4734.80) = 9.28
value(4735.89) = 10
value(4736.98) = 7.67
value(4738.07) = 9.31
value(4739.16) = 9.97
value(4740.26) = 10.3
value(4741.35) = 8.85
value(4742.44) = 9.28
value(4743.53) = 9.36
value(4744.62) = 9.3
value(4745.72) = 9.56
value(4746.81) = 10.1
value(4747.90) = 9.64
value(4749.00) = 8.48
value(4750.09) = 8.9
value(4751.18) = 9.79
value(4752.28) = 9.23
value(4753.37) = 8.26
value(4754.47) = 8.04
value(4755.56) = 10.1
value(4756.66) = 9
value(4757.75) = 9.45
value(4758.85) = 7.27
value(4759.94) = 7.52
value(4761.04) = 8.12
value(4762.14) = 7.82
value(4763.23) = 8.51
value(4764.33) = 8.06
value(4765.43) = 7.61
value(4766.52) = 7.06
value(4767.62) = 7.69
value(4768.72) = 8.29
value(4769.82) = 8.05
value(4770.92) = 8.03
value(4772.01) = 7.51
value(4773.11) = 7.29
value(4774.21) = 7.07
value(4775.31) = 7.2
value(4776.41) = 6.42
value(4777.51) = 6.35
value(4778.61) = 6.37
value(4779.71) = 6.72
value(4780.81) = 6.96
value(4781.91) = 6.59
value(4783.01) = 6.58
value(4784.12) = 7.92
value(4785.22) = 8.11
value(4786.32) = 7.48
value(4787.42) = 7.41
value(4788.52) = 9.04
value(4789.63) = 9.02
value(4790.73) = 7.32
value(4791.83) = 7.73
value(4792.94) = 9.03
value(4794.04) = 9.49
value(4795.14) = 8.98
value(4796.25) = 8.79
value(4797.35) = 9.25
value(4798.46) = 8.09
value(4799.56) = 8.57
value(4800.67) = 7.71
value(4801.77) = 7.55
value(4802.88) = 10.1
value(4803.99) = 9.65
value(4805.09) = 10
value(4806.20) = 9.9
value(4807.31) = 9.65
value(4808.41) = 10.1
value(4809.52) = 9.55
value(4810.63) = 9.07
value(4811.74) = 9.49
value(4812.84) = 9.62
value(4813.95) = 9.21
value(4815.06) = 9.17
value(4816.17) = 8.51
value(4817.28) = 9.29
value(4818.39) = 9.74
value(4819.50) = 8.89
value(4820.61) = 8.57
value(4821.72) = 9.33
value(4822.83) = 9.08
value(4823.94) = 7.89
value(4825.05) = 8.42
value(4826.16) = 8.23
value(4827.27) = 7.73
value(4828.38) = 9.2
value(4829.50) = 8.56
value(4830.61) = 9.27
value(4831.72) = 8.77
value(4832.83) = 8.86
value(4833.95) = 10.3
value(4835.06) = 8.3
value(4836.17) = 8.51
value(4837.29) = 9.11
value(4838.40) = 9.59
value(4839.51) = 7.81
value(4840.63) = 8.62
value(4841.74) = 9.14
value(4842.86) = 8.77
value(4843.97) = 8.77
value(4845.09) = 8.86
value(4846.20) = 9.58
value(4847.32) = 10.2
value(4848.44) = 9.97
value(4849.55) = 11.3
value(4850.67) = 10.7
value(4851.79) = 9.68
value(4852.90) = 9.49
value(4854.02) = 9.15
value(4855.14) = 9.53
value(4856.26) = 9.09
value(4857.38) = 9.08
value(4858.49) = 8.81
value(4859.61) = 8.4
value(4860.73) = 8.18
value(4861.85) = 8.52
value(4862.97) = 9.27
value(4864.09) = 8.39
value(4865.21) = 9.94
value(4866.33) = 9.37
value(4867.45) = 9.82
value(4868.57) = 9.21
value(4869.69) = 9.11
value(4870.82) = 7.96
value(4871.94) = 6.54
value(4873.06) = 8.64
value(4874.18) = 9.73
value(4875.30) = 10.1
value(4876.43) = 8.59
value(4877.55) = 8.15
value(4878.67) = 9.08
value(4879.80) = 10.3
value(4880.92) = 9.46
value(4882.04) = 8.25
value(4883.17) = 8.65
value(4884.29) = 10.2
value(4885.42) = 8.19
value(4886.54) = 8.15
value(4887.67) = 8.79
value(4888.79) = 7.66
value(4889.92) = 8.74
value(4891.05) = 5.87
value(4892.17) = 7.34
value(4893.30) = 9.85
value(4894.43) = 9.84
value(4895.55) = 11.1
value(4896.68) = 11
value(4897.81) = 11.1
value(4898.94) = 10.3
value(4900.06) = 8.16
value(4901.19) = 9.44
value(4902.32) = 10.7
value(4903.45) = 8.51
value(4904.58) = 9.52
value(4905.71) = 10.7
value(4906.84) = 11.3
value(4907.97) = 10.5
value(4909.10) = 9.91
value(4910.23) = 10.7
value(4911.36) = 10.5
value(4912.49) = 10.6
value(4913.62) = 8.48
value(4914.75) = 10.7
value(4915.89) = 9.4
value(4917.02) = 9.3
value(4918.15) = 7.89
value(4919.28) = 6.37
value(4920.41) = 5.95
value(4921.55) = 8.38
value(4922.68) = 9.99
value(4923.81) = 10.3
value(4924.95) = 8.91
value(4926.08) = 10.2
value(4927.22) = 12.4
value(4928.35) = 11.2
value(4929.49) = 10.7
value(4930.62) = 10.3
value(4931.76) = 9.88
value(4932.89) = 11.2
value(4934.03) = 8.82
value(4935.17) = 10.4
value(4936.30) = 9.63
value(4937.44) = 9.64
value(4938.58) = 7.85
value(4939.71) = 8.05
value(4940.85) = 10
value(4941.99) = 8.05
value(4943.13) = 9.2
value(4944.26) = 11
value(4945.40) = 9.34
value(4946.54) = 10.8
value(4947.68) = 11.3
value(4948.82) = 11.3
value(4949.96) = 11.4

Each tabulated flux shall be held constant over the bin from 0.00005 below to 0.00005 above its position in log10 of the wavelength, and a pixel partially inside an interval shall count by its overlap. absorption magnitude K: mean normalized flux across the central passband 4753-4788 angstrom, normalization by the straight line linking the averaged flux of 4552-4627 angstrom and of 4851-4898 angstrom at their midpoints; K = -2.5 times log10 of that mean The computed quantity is 0.21 mag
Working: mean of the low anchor 9.68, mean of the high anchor 9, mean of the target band 7.65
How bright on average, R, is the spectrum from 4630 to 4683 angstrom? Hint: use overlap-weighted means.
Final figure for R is 9.65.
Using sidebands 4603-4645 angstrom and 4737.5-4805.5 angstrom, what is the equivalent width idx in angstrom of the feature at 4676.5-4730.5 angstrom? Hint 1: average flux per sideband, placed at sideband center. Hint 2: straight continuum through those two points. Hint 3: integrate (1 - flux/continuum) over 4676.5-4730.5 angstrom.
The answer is -4.1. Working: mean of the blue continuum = 9.96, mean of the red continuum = 8.34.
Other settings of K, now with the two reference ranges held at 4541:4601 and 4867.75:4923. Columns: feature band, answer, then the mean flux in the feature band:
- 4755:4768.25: 0.13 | 8.19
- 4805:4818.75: -0.03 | 9.46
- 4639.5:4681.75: -0.03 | 9.61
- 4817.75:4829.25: 0.06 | 8.71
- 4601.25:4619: -0.05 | 9.79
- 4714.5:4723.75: -0.11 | 10.3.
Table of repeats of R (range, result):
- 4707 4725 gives 10.1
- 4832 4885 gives 9.12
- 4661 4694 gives 9.77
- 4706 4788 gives 8.79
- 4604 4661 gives 9.76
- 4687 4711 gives 9.58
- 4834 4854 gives 9.34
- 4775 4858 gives 8.76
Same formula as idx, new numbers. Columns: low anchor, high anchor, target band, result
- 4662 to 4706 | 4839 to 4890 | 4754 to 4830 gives 7.6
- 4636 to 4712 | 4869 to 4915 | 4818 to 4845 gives 1.7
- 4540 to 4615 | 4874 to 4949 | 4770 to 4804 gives 5.8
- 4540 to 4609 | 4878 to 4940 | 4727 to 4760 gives 0.8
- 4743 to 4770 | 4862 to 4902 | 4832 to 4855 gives -1.1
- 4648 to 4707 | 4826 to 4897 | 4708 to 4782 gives 4.4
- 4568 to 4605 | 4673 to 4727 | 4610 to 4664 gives -1.4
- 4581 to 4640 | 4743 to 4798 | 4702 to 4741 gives -4.6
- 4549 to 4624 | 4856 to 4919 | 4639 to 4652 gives 0.5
